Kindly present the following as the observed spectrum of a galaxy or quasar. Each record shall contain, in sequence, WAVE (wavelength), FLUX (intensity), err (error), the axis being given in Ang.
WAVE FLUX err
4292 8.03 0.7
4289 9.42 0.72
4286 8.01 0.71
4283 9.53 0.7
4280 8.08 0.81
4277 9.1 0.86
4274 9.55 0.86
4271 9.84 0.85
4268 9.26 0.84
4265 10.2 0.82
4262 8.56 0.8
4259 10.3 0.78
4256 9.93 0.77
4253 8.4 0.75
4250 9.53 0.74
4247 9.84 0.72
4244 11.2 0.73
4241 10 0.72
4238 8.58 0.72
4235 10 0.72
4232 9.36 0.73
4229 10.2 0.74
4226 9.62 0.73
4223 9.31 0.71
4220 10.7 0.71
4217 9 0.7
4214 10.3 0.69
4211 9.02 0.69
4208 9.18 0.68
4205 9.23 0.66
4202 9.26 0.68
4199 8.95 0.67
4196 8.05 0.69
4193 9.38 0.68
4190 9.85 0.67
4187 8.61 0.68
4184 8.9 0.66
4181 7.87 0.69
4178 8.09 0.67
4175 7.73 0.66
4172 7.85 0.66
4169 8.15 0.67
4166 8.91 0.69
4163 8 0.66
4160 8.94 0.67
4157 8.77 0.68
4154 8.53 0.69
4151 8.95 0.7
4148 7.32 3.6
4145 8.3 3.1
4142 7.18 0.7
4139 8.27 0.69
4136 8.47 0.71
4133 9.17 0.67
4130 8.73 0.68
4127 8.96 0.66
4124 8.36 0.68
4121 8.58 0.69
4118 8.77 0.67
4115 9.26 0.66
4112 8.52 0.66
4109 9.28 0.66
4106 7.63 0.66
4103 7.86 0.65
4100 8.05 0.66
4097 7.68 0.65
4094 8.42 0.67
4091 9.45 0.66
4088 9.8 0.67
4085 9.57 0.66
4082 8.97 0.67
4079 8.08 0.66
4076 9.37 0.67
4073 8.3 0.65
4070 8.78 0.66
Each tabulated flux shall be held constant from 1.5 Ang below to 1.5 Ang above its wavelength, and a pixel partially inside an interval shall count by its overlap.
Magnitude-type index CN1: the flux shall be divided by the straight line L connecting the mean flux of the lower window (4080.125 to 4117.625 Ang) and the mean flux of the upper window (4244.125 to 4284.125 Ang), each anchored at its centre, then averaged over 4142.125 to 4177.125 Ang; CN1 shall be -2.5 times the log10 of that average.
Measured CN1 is 0.09 mag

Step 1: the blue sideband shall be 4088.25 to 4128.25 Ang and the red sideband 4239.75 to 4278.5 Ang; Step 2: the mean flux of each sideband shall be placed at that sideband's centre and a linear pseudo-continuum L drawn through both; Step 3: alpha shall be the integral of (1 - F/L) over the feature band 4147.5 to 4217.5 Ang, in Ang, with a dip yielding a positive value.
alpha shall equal 3.02 Ang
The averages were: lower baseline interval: 8.56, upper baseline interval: 9.67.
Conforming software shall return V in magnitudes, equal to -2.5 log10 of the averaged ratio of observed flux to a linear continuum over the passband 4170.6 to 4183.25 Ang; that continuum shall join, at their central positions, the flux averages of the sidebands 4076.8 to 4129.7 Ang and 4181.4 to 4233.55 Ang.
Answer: 0.15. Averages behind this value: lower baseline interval 8.67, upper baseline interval 9.32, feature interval 7.95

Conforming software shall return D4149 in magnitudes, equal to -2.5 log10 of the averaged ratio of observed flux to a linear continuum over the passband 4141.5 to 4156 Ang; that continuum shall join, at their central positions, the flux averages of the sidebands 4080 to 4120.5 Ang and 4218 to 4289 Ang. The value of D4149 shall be 0.10 mag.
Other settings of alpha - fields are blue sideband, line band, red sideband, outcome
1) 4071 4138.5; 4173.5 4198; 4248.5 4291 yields 1.09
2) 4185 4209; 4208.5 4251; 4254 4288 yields -2.73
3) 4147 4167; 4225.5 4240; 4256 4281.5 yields -0.72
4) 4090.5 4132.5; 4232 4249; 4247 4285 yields -1.18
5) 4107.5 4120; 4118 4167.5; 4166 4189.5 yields 0.98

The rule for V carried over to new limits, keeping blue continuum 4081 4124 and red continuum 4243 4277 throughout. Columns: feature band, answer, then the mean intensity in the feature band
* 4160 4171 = 0.08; 8.41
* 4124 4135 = 0.00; 8.85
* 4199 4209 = 0.01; 9.18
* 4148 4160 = 0.05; 8.59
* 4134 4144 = 0.11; 8.05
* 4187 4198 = 0.03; 9.02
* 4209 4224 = -0.03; 9.66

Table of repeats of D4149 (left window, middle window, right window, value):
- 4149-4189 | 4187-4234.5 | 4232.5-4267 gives -0.04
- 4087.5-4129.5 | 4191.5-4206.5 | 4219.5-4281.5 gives 0.03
